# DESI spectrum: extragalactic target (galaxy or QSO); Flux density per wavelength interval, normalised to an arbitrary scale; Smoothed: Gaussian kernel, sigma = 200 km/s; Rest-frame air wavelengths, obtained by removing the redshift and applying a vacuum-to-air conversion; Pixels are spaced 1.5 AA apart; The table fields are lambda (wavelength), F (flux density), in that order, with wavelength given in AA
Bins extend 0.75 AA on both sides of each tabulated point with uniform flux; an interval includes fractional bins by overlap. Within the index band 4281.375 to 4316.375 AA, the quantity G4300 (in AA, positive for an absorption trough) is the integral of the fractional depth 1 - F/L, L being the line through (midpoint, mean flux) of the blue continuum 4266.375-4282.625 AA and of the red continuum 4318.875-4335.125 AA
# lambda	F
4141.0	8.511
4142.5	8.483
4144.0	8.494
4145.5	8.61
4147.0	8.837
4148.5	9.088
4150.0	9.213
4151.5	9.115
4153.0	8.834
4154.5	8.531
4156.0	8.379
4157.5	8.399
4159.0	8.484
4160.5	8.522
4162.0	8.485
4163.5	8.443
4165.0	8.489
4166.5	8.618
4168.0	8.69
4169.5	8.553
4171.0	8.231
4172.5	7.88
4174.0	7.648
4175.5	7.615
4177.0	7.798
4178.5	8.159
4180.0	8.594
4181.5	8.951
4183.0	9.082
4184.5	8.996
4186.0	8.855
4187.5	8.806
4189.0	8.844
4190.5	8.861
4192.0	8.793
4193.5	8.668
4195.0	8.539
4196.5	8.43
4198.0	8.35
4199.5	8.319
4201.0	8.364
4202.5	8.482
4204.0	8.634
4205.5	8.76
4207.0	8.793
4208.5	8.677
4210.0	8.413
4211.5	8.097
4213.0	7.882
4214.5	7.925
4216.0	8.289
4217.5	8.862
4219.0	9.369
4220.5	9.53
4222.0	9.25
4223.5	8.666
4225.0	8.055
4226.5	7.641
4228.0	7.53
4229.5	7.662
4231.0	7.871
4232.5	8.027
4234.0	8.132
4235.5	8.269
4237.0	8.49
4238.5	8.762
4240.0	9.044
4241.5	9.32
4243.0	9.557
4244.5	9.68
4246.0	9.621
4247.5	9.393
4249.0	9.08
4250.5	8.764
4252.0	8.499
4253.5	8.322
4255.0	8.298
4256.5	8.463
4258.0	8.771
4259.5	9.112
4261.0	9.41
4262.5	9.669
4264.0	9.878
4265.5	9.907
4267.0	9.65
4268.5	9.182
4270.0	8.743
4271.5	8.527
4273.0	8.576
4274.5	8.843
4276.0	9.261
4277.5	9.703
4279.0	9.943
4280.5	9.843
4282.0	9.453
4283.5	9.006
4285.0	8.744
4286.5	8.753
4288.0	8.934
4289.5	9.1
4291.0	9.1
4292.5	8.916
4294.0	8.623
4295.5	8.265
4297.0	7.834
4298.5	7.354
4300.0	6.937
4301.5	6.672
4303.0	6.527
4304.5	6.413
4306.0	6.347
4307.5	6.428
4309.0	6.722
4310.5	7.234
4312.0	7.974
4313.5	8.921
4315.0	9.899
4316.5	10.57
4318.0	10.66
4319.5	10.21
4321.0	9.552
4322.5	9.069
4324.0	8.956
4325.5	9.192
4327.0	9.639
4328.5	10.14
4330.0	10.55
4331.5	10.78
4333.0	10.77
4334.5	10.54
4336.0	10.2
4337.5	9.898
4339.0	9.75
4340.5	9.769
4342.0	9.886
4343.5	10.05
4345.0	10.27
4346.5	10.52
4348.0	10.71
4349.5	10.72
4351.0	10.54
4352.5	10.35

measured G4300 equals 5.5 AA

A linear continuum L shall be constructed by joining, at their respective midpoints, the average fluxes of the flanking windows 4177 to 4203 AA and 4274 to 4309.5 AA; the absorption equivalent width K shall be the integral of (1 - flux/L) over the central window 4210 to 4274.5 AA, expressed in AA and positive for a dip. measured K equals -2.5 AA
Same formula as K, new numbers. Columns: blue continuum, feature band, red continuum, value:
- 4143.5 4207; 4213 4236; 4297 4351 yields 1.12 AA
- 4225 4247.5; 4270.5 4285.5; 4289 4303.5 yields -1.97 AA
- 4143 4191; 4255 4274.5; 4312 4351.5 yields 0.66 AA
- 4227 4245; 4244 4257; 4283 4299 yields -0.56 AA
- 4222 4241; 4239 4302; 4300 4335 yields -3.28 AA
